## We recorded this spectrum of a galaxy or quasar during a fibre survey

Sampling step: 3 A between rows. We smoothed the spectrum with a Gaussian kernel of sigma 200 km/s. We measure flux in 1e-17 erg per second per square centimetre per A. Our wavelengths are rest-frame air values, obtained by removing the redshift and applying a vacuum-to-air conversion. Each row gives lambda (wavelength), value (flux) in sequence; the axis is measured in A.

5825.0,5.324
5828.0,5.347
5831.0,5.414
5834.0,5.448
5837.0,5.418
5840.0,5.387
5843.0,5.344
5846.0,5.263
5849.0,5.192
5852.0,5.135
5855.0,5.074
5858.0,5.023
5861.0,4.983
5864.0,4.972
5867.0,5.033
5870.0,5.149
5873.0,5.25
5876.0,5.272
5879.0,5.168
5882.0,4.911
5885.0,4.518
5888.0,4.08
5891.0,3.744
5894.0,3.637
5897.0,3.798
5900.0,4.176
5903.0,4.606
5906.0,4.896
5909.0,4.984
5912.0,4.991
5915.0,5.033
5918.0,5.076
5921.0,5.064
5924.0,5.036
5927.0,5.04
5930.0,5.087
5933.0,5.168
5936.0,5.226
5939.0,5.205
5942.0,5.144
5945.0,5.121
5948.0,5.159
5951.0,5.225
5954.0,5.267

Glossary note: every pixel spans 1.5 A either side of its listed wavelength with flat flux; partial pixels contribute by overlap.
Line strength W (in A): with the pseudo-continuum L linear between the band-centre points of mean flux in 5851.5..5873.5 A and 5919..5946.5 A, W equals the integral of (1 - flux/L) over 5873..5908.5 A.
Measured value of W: 4.20 A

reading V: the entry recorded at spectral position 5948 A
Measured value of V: 5.159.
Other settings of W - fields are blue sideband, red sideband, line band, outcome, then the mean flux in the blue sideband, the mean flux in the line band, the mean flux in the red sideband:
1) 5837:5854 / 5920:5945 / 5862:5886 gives 0.8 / 5.27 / 5.04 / 5.12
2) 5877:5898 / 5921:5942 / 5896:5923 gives -0.2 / 4.3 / 4.76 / 5.12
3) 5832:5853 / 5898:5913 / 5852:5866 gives 0.3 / 5.32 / 5.03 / 4.69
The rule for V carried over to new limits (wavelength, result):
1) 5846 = 5.263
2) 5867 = 5.033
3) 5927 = 5.04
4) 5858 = 5.023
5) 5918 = 5.076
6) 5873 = 5.25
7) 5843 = 5.344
